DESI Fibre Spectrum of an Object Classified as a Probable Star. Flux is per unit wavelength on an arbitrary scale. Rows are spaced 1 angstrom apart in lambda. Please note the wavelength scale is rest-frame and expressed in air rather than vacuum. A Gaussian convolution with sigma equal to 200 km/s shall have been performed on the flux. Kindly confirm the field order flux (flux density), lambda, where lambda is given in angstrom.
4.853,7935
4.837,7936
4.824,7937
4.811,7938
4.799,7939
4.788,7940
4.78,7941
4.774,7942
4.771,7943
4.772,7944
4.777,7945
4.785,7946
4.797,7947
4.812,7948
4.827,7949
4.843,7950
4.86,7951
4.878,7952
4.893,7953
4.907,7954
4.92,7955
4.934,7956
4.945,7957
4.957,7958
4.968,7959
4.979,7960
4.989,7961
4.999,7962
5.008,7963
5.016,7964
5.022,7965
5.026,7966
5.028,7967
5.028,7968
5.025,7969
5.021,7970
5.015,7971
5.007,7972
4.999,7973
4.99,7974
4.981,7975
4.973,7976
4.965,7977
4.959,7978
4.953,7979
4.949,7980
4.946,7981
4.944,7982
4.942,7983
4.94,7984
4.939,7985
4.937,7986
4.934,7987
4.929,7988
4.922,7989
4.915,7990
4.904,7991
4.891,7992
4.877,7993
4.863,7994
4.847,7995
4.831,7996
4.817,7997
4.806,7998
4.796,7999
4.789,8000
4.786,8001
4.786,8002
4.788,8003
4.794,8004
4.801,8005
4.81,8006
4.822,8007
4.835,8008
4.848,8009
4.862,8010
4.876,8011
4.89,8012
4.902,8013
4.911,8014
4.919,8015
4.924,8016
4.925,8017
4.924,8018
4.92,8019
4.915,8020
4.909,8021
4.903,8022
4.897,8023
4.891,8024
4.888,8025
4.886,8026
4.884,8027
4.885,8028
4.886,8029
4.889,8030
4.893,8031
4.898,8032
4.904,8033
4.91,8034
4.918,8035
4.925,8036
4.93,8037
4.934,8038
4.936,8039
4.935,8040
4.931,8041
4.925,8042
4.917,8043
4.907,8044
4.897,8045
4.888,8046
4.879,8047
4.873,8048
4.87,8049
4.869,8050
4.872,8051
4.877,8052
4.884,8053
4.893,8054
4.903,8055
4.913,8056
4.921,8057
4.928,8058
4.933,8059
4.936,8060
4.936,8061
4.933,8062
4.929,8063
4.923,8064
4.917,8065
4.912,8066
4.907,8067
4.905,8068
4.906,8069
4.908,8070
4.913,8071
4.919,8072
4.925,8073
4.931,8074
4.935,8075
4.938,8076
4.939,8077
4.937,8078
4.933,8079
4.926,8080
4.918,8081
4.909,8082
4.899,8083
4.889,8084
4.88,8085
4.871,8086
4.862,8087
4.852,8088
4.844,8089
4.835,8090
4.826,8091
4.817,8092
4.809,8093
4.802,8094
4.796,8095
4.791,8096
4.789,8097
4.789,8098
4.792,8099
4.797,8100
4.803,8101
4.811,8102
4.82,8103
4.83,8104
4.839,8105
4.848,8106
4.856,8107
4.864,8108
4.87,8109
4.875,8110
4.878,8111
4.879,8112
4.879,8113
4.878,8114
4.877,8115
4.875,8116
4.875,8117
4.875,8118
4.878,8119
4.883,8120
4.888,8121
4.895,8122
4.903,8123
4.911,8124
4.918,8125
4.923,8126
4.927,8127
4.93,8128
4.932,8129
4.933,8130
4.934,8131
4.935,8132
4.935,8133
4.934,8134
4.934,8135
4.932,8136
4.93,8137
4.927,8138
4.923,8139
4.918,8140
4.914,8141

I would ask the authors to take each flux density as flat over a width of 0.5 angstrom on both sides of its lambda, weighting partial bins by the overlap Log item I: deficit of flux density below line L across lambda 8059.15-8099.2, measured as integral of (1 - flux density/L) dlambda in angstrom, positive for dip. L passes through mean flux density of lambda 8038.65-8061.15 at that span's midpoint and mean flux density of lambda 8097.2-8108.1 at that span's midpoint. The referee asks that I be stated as -0.2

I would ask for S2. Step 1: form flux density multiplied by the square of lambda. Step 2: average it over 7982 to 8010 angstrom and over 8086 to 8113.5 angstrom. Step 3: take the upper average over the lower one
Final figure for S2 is 1.02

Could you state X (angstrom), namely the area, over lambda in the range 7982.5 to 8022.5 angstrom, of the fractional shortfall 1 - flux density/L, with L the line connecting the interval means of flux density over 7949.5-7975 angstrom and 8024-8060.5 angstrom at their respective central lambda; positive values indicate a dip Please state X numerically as 0.51 angstrom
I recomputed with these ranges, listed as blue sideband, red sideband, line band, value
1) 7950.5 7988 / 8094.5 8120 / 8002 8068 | 0.17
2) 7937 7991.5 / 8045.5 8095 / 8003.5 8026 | 0.13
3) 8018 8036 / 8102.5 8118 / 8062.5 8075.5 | -0.10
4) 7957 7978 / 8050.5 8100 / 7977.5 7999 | 0.31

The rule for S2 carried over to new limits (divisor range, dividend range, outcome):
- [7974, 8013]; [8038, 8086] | 1.02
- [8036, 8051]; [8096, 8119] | 1.00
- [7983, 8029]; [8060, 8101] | 1.02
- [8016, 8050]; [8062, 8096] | 1.01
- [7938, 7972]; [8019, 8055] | 1.02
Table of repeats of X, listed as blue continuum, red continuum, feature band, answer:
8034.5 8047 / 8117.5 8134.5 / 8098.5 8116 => 0.2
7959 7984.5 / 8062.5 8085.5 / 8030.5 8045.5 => 0.1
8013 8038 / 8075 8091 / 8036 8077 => -0.1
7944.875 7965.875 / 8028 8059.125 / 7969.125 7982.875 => -0.2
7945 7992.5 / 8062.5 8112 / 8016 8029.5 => 0.0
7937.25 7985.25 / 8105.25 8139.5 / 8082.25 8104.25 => 0.3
